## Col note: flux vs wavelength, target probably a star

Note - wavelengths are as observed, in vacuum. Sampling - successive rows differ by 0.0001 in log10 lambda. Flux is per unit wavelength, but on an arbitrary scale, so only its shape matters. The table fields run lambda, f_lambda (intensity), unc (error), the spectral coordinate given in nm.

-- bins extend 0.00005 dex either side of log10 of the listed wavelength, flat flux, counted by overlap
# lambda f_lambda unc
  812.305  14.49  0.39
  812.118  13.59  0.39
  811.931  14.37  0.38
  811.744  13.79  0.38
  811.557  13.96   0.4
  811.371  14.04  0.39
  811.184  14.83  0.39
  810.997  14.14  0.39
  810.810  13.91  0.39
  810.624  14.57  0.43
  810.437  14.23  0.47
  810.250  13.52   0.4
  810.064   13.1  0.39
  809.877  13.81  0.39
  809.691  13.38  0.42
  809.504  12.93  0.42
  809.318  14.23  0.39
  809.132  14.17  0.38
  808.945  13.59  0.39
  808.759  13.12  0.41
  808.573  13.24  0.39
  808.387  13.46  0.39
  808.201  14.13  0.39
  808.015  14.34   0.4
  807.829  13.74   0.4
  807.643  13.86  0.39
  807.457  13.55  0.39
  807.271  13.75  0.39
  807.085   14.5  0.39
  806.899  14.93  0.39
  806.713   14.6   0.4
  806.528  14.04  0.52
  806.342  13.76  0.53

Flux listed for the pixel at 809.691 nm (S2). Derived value 13.38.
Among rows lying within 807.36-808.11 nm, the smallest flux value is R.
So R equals 13.55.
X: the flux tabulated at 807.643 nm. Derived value 13.86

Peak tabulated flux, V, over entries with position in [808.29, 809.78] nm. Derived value 14.23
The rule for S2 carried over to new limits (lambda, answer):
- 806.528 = 14.04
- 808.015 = 14.34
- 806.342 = 13.76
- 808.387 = 13.46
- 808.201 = 14.13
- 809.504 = 12.93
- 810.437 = 14.23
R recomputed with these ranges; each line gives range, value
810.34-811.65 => 13.91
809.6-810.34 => 13.1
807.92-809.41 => 13.12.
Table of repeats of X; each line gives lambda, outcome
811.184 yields 14.83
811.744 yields 13.79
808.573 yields 13.24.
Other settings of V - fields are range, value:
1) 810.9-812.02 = 14.83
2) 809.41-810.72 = 14.57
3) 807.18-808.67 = 14.34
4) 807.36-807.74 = 13.86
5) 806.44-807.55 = 14.93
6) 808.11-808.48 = 14.13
